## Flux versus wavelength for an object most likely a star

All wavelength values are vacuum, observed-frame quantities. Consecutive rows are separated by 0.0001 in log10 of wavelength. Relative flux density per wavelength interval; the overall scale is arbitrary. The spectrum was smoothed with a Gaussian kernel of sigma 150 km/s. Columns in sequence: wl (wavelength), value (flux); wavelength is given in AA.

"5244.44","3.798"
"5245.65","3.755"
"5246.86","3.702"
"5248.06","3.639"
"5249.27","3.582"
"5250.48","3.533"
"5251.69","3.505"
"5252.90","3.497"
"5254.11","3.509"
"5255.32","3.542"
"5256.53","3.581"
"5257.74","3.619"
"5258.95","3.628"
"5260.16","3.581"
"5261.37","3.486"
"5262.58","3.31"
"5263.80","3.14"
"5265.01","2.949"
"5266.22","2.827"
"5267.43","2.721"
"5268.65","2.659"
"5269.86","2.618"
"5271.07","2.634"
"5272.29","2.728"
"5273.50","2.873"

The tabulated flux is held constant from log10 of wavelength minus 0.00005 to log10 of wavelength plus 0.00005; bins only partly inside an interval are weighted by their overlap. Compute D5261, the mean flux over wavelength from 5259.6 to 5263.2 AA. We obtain 3.45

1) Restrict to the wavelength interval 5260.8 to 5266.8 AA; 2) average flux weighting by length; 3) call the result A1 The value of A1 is 3.14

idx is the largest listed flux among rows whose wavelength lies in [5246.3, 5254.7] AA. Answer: 3.702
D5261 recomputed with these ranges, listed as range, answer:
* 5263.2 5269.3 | 2.86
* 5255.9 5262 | 3.58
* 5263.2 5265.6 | 3.05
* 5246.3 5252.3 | 3.59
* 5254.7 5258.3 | 3.58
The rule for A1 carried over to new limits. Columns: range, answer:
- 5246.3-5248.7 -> 3.68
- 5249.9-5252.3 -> 3.52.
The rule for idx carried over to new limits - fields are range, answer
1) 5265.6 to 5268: 2.827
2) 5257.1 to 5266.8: 3.628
